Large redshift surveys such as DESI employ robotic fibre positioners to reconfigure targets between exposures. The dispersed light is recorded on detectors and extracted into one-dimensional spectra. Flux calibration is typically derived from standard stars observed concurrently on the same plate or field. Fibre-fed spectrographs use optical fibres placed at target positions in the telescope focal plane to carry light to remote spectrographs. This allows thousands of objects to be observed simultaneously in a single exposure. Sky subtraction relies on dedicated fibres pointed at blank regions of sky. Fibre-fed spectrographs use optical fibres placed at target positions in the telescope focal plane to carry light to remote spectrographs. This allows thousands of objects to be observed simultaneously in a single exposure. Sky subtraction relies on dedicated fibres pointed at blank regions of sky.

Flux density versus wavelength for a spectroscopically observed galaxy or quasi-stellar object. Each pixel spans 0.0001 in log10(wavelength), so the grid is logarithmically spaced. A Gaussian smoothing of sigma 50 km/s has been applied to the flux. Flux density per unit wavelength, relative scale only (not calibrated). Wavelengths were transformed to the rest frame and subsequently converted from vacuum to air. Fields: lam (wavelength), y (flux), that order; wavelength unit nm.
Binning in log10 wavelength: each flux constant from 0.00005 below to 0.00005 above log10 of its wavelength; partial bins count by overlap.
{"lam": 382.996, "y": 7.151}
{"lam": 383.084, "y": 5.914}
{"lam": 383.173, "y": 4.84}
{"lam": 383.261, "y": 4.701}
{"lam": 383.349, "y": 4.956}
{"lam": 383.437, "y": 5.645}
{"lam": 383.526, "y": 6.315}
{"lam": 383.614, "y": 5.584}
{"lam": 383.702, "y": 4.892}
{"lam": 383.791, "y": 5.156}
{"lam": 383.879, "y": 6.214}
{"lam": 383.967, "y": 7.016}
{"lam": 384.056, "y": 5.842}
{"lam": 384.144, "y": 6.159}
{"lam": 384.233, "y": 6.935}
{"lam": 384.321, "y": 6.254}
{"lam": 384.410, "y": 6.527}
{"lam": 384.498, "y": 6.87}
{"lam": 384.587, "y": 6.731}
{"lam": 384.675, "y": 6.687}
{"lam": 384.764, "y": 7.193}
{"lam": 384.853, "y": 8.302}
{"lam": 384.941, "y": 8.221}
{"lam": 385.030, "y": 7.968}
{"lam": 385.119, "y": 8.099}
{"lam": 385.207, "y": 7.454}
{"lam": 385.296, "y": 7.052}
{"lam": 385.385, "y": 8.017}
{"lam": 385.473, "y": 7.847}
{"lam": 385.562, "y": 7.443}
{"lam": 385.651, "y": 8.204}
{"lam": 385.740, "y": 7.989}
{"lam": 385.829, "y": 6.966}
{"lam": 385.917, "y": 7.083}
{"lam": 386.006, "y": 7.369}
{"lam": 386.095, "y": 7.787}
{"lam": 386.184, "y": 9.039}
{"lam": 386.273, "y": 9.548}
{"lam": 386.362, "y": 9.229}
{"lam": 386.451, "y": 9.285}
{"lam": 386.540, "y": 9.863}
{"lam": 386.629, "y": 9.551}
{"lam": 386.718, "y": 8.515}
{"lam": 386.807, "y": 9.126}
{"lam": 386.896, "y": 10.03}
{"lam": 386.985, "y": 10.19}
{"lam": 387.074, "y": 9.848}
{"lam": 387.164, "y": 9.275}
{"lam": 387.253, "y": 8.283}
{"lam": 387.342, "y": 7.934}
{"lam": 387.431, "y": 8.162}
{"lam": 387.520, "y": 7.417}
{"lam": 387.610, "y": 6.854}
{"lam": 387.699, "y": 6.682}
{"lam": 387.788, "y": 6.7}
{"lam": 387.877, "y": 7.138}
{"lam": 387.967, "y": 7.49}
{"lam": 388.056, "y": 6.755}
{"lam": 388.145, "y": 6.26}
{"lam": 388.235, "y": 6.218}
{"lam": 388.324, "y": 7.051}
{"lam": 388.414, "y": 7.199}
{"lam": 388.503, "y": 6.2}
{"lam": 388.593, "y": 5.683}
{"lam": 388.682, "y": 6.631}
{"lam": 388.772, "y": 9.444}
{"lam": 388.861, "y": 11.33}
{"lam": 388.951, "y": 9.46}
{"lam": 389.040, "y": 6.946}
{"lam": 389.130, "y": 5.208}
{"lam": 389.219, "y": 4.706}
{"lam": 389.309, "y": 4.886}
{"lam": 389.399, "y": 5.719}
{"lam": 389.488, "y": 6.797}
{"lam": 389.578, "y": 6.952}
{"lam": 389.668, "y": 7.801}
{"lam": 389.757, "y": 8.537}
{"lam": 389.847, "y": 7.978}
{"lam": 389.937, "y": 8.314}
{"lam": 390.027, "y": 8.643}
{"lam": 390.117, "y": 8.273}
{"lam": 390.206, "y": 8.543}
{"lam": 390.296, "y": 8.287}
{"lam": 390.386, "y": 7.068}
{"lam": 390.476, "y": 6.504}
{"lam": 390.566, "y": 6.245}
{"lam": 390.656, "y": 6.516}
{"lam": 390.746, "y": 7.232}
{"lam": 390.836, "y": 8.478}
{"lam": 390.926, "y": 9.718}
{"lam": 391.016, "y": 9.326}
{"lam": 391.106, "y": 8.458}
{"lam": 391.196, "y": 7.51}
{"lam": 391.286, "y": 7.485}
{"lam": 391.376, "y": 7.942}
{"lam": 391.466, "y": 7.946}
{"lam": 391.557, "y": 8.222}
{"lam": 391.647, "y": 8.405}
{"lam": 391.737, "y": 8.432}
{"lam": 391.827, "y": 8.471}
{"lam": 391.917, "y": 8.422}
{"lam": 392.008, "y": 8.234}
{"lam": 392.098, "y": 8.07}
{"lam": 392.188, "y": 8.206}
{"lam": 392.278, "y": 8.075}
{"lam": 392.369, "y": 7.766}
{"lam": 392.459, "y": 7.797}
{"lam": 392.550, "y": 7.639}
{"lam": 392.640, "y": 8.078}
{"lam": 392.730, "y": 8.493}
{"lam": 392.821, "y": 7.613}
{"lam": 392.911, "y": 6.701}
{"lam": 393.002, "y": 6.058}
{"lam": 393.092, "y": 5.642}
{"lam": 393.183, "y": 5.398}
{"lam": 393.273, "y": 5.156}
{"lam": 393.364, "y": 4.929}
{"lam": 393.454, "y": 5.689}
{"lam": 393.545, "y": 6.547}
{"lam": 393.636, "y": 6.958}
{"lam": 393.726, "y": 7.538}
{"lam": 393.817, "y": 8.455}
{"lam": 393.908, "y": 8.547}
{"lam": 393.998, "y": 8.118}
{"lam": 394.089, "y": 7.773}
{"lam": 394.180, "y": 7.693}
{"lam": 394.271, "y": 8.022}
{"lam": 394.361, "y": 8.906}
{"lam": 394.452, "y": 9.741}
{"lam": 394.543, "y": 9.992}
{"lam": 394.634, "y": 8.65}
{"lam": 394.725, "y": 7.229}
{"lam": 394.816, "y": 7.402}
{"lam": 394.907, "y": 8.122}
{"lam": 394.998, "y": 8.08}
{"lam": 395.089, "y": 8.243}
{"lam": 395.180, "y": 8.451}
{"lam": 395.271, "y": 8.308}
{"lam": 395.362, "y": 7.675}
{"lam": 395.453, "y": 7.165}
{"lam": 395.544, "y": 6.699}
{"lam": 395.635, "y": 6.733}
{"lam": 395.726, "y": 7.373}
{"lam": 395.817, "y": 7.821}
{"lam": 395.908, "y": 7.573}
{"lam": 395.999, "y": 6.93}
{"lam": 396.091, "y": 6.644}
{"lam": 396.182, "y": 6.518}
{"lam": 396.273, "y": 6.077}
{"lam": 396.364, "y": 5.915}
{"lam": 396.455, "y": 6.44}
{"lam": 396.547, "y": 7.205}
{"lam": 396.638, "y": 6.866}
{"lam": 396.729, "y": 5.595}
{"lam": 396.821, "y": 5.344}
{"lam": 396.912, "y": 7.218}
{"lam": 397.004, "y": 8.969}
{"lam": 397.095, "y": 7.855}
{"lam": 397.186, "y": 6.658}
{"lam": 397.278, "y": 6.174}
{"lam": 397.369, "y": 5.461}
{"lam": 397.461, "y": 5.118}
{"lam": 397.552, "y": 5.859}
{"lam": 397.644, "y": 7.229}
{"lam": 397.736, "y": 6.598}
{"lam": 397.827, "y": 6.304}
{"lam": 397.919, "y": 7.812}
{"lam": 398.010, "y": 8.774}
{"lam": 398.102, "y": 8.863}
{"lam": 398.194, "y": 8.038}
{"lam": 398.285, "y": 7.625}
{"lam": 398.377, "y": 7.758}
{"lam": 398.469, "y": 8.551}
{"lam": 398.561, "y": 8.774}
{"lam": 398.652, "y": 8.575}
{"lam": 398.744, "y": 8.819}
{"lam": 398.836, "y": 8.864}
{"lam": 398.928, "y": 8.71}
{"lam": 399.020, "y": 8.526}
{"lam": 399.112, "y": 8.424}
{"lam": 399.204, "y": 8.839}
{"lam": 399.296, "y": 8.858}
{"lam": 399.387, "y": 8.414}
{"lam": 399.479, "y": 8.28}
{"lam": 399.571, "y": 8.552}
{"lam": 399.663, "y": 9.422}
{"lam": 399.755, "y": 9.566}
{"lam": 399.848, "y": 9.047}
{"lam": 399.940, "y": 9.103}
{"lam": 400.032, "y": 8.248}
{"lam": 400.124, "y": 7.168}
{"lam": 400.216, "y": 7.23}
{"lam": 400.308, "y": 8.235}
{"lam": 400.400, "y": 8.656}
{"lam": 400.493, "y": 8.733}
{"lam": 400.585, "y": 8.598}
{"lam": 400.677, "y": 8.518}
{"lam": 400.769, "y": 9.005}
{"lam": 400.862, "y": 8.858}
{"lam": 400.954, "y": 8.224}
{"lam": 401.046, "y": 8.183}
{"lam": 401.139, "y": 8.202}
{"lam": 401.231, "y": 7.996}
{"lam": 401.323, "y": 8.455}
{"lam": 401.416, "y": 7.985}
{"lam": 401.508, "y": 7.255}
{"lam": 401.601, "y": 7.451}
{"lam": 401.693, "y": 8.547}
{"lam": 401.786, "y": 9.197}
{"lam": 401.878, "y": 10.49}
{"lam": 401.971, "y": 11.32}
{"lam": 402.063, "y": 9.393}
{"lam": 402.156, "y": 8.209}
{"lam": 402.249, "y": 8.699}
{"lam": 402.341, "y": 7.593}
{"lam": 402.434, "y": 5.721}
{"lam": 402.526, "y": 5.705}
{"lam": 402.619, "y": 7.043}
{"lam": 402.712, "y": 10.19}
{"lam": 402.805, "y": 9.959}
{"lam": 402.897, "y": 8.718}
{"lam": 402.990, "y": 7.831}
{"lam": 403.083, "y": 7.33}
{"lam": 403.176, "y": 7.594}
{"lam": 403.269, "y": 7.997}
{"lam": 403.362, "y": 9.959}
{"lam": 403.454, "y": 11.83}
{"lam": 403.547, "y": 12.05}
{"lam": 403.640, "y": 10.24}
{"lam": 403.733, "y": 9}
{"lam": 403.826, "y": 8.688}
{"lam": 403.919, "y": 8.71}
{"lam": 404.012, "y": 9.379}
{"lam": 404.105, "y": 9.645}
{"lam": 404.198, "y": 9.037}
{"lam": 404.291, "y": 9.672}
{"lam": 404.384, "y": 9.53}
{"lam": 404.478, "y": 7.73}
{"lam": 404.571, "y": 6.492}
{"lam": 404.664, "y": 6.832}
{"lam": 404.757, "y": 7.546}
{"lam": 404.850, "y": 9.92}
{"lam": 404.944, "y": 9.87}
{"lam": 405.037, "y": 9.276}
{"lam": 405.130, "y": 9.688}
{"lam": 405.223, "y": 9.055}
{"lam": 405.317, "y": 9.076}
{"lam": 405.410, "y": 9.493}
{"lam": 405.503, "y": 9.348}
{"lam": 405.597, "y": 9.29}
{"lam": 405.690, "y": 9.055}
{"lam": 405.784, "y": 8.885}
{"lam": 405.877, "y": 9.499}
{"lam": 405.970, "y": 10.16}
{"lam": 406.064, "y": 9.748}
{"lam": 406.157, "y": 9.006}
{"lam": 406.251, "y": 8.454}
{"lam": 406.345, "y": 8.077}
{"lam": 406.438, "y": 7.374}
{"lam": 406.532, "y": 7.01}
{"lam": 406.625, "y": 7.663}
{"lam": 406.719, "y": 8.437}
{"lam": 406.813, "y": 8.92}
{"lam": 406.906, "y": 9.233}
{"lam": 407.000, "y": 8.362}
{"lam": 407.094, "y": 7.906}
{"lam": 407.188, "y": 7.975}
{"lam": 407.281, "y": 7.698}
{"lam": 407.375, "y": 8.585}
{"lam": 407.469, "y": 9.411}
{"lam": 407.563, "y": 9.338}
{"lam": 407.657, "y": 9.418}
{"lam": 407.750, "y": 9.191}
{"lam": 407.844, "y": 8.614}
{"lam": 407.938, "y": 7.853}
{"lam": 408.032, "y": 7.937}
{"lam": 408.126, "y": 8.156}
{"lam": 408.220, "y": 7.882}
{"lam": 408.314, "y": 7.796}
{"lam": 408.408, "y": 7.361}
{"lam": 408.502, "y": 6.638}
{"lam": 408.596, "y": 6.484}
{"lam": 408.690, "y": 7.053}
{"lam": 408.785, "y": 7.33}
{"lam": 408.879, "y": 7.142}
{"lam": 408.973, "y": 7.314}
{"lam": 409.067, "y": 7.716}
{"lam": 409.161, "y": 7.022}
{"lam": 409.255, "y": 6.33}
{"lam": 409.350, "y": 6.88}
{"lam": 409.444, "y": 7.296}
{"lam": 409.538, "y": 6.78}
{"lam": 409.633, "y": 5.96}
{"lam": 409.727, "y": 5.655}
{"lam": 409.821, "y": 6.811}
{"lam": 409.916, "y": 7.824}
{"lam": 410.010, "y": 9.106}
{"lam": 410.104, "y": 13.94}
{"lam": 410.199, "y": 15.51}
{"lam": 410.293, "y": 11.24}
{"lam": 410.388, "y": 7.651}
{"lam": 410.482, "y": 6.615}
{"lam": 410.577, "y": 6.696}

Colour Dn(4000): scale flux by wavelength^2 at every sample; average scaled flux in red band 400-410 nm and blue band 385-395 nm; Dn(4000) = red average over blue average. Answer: 1.16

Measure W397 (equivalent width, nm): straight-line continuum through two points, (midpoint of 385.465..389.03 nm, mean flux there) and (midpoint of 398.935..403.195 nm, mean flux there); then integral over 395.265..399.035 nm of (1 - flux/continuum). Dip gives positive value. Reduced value 0.48 nm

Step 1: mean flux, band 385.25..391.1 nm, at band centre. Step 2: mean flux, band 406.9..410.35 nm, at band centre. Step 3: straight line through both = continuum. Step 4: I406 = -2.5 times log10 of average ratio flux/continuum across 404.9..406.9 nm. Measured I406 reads -0.10 mag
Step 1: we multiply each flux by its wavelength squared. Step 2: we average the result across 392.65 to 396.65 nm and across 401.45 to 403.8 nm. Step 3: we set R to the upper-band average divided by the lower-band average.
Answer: 1.25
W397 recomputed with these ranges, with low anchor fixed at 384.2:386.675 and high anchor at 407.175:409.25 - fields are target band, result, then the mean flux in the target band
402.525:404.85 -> -0.28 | 8.83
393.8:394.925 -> -0.07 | 8.36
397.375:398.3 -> 0.09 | 7.13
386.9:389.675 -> 0.17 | 7.36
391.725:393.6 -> 0.16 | 7.19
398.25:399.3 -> -0.09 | 8.52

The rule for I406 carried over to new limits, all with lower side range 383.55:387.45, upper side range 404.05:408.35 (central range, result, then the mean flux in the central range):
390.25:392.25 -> 0.007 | 7.96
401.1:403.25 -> 0.027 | 8.3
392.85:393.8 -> 0.298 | 6.16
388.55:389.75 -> 0.119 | 7.1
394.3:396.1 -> 0.037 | 7.91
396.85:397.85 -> 0.236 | 6.66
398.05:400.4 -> -0.017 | 8.5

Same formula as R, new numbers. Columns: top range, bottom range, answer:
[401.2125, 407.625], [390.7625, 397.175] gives 1.22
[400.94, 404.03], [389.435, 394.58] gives 1.19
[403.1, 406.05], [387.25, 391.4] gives 1.33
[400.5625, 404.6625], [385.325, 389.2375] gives 1.18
